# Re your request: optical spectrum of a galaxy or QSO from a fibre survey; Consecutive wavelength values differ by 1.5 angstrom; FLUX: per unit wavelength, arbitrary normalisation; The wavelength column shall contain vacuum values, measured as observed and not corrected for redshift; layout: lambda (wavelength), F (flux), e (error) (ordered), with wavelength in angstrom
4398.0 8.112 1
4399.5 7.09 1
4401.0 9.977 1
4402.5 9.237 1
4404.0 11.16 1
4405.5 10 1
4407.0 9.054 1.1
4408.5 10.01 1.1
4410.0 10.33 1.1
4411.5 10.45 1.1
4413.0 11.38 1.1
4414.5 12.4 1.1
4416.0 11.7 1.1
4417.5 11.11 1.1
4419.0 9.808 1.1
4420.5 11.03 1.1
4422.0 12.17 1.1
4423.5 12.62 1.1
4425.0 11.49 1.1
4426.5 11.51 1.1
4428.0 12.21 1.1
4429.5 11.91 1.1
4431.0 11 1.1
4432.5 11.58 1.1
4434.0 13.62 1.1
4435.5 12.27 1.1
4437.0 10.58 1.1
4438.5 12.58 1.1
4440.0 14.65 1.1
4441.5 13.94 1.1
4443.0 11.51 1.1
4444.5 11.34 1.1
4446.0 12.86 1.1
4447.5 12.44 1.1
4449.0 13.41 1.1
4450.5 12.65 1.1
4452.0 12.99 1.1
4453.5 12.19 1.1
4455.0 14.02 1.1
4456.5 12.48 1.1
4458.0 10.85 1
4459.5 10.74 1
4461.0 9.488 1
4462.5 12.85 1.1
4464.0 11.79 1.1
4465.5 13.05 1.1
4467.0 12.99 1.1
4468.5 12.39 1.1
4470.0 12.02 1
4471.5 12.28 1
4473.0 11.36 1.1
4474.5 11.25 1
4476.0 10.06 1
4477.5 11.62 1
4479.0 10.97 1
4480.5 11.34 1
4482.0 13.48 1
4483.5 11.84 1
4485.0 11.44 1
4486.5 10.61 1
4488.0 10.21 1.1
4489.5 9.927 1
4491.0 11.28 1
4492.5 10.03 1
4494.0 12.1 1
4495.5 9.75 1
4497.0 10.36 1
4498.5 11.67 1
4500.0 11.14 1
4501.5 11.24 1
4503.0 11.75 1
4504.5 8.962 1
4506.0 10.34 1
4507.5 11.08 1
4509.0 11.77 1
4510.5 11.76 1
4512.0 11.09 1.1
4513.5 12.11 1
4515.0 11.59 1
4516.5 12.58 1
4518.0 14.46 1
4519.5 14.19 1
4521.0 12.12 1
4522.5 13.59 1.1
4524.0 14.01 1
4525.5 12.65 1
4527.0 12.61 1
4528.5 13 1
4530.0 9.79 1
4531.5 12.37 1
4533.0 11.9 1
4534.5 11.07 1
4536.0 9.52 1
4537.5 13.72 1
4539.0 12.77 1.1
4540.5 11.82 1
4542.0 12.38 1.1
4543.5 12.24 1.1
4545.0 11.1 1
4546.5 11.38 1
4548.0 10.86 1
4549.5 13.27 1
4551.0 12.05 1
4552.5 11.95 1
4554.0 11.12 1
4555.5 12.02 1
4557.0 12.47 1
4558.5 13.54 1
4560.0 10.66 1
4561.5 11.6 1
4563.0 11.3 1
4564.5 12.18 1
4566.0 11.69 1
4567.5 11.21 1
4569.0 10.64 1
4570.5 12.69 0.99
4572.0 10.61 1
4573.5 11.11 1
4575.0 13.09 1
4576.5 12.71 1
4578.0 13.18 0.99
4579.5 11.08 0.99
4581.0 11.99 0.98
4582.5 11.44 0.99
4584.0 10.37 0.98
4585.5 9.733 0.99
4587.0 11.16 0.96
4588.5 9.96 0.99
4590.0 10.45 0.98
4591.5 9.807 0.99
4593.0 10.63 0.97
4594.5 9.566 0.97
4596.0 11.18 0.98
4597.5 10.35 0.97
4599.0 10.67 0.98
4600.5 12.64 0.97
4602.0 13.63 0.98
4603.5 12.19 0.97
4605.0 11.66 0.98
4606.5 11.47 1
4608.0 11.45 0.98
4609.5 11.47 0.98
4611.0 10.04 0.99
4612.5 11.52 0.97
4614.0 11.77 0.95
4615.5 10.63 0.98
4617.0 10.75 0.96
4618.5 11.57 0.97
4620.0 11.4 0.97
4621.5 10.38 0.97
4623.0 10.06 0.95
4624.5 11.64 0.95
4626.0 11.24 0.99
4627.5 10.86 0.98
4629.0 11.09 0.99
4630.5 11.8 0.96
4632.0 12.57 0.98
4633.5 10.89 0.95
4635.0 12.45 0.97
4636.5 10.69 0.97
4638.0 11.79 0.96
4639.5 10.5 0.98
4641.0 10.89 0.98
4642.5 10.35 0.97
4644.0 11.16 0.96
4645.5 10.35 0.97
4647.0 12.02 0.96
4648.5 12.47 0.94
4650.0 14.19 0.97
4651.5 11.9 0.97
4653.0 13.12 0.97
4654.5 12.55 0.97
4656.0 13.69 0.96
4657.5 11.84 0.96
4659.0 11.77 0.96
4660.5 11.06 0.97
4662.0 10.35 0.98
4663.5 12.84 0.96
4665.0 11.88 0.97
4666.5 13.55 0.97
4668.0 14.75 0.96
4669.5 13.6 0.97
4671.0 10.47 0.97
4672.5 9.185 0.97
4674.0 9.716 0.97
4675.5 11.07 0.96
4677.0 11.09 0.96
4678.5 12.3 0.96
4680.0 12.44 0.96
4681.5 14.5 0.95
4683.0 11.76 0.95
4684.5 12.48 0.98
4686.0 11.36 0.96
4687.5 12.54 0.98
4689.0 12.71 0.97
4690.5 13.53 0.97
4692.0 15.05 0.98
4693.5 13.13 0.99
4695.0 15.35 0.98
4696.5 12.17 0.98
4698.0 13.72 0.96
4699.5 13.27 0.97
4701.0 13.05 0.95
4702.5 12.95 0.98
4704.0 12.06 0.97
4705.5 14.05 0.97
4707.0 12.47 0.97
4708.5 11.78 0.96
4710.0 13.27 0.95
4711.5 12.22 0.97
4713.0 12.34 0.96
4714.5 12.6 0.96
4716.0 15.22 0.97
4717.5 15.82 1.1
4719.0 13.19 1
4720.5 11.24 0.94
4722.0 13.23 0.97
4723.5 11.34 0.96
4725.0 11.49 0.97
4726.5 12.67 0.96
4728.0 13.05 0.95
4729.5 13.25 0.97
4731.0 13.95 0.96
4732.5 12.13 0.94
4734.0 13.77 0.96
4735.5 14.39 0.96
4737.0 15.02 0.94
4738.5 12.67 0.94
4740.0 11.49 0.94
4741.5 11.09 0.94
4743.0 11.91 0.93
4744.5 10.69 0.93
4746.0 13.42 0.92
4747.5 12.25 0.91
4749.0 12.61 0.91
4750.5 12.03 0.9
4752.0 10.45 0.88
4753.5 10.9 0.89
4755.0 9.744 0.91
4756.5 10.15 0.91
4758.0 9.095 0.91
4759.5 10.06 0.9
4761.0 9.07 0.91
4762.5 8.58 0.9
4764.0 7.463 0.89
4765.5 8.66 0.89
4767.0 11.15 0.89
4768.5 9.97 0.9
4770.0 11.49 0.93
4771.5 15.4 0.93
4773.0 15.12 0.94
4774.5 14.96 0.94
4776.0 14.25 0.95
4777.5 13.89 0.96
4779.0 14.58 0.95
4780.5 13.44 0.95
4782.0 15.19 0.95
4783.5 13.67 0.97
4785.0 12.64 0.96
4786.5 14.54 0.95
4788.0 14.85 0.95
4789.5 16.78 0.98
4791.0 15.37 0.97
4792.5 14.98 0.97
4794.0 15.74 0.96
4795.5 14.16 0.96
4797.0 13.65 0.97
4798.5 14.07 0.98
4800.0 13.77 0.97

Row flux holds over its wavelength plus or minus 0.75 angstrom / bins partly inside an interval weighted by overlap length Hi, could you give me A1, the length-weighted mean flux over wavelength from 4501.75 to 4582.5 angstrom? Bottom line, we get 11.9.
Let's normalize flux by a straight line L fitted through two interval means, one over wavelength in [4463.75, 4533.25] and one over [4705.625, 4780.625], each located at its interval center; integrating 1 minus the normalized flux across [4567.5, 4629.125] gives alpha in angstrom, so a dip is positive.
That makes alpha 3.6 angstrom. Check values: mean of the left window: 11.7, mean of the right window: 12.2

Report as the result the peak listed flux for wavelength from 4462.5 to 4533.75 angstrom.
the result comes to 14.46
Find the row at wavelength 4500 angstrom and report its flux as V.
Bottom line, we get 11.14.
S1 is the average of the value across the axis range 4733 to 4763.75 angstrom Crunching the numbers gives 11.4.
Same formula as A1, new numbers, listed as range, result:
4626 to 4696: 12.1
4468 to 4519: 11.4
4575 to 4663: 11.4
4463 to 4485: 11.9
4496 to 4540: 11.9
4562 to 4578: 11.8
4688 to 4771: 12.2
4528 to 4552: 11.8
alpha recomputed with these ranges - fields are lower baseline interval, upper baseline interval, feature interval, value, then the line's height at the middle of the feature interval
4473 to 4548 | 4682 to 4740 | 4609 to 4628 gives 2.1 angstrom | 12.4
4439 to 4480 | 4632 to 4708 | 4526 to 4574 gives 1.7 angstrom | 12.2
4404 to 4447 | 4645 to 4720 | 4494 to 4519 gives 1.1 angstrom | 11.9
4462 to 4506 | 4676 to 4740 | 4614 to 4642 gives 2.7 angstrom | 12.4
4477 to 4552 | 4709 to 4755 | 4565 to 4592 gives 1.5 angstrom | 12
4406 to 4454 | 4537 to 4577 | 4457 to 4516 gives 2.8 angstrom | 11.9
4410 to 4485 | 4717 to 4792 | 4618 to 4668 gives 2.3 angstrom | 12.3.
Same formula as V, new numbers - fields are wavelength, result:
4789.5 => 16.78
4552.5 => 11.95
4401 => 9.977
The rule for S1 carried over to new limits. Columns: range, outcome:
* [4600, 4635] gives 11.4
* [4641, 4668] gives 12.1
